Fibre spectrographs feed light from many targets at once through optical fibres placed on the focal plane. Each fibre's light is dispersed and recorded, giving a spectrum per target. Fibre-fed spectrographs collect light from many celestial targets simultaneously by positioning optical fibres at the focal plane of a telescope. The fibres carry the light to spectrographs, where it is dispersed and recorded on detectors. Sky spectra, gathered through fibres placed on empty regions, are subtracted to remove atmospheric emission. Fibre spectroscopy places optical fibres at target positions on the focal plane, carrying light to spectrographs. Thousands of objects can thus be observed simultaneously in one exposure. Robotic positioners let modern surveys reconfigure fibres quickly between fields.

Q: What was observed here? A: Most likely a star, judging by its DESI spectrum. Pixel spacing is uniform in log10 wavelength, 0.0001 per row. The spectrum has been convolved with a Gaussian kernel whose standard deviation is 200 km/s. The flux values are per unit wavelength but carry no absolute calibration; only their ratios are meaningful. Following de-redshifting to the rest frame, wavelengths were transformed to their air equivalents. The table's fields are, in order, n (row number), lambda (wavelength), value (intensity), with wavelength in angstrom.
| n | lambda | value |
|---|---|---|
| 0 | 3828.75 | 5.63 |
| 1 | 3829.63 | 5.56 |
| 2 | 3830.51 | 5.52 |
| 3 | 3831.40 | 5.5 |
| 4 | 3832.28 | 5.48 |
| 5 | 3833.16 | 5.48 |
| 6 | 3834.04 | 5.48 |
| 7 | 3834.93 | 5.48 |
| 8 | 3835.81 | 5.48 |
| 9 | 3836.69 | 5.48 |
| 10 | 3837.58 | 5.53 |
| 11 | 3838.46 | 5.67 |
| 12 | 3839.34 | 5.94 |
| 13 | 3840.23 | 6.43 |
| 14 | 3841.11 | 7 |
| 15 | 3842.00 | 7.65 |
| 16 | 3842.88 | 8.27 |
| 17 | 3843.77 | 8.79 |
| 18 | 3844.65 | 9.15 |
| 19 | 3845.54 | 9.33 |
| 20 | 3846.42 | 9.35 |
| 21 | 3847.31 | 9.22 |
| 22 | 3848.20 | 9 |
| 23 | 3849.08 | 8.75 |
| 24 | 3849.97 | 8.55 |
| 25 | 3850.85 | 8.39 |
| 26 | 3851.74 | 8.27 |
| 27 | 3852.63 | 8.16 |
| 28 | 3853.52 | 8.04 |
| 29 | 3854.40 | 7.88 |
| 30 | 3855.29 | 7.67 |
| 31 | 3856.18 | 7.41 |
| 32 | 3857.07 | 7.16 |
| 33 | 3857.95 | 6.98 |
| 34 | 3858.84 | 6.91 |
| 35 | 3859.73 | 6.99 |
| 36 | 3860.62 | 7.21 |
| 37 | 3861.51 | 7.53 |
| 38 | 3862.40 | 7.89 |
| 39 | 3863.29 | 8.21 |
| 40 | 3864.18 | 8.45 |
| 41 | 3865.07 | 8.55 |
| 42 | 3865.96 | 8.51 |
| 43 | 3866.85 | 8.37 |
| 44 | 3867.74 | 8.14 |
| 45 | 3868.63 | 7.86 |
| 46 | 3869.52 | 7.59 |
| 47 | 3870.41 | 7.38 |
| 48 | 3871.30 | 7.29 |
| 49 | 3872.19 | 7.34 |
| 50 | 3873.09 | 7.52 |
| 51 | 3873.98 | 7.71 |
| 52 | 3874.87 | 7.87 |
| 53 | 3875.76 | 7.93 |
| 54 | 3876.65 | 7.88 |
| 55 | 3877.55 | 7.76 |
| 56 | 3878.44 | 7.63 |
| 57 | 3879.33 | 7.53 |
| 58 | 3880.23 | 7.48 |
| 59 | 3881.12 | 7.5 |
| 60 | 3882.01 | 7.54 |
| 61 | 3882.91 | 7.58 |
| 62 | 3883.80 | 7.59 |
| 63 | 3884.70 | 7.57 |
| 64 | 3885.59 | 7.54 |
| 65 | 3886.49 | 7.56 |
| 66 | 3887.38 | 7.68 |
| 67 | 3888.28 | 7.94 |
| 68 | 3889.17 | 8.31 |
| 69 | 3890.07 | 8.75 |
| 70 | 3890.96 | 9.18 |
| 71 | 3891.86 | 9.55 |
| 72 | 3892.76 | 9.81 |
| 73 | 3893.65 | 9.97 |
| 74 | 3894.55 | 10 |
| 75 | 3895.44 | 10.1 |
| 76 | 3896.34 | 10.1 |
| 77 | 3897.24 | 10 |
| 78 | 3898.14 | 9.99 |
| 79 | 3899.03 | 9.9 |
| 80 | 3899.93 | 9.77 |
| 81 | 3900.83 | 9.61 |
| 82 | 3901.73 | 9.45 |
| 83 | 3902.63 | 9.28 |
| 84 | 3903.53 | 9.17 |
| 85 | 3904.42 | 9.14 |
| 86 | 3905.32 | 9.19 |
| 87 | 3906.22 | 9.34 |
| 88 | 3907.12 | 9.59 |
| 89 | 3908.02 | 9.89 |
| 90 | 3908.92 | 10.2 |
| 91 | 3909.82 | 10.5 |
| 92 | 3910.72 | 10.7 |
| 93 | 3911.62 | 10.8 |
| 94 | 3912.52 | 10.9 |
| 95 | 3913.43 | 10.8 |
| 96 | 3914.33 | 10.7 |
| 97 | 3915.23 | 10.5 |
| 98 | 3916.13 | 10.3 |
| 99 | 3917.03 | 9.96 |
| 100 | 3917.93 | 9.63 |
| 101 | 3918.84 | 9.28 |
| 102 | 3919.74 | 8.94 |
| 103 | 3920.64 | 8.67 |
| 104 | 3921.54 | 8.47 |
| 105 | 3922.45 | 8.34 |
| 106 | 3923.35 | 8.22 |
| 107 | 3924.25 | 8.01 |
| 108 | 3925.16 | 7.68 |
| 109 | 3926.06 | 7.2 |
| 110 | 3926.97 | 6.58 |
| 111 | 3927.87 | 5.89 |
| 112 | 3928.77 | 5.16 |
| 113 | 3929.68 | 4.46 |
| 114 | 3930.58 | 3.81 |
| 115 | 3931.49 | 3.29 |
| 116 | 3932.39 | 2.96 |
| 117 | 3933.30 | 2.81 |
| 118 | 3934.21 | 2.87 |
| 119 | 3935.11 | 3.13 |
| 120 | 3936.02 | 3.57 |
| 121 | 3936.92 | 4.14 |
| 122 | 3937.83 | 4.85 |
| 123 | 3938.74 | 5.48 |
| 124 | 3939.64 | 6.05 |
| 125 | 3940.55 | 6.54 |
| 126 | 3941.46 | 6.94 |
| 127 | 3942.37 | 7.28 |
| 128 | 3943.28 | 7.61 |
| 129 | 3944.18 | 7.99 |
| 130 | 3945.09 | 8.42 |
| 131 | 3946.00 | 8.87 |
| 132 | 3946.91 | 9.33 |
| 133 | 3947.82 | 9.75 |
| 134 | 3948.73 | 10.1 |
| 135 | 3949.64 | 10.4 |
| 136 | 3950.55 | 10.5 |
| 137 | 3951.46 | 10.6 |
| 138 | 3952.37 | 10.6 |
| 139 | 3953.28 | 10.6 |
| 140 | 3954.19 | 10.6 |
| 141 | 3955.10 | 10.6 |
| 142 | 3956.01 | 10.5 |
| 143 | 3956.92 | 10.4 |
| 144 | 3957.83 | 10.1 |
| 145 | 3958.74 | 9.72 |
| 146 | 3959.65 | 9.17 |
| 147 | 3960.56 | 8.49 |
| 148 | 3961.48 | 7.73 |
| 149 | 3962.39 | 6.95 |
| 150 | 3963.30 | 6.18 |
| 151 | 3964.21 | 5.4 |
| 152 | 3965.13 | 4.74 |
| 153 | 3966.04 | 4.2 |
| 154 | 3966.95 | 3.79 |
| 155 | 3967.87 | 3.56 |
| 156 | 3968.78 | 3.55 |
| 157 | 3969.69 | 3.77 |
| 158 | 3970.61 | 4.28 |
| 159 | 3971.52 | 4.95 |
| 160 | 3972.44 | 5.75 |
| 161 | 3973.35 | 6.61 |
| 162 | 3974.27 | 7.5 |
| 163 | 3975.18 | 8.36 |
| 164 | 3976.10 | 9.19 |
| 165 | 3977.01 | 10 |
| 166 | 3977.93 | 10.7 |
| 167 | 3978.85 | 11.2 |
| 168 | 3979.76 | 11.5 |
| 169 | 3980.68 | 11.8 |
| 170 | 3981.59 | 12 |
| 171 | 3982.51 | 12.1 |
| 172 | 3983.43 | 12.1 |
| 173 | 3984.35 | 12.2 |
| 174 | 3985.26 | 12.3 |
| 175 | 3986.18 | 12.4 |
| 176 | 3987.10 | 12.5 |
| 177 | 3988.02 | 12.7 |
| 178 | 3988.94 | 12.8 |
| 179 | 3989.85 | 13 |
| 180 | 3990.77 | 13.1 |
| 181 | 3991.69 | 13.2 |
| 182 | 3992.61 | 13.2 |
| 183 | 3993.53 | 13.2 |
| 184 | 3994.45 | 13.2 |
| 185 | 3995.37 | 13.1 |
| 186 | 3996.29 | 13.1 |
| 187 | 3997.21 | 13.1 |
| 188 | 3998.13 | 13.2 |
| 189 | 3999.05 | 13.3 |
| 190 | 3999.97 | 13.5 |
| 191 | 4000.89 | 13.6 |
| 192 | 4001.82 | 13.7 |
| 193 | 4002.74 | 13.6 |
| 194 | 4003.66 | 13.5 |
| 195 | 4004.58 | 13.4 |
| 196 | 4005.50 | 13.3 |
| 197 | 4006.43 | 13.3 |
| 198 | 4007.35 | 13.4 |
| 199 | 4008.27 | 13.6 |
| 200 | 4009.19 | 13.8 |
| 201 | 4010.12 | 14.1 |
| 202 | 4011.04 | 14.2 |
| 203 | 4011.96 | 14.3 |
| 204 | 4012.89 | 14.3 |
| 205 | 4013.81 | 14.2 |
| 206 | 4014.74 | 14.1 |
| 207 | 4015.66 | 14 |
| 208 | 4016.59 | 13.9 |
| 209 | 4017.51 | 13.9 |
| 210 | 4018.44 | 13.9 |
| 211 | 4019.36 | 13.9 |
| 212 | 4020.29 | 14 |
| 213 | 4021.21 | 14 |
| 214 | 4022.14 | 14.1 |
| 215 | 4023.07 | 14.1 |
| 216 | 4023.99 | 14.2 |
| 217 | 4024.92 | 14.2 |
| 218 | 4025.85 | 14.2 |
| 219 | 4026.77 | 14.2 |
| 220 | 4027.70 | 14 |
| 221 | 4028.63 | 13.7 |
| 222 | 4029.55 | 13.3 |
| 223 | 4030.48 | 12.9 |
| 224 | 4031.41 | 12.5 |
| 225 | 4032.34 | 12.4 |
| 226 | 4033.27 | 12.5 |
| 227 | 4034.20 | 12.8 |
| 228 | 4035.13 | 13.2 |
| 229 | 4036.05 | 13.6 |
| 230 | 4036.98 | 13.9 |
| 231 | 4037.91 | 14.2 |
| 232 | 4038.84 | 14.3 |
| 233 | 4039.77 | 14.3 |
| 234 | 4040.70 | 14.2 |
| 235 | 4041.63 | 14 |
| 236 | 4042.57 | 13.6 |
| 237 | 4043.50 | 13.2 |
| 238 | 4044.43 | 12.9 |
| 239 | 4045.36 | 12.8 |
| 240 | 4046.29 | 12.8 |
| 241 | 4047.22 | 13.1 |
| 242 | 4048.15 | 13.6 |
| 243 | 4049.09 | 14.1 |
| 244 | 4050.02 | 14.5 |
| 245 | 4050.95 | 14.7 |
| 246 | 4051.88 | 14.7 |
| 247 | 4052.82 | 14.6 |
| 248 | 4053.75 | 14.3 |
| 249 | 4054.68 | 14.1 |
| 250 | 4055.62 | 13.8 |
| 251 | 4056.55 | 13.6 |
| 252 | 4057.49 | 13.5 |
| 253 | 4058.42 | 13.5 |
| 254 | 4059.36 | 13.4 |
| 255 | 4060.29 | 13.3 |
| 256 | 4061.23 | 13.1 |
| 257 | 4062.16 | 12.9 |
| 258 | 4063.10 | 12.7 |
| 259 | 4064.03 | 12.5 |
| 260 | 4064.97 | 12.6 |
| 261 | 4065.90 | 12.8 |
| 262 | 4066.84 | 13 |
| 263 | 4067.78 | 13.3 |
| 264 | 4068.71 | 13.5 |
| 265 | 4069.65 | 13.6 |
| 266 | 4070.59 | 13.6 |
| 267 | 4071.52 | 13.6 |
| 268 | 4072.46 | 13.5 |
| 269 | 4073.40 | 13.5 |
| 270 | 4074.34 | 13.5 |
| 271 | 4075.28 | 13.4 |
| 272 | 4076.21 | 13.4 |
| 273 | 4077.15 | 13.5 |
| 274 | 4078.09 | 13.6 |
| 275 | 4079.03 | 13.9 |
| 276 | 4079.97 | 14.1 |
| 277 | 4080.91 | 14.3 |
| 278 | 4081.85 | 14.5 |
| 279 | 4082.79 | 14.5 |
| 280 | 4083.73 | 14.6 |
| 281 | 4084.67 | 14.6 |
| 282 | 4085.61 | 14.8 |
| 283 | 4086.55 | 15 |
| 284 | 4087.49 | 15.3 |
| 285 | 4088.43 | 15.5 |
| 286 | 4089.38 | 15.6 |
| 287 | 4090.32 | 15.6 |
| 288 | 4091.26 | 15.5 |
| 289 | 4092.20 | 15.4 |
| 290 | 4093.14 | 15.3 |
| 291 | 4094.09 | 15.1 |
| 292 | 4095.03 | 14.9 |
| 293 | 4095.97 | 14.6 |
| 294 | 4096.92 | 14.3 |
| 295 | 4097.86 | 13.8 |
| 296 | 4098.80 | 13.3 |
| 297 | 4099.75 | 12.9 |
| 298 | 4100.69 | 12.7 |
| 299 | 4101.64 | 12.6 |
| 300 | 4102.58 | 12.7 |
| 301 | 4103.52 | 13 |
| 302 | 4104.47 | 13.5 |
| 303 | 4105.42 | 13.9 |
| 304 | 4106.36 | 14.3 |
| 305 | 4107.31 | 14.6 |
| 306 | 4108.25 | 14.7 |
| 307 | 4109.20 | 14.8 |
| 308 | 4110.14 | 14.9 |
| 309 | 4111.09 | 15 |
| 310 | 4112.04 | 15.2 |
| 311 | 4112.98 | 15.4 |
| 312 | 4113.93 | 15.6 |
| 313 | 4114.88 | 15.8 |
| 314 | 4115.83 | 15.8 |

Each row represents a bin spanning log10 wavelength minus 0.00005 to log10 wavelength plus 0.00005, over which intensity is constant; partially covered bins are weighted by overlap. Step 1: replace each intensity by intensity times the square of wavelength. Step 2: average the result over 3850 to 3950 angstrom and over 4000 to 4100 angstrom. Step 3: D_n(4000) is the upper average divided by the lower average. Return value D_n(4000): 1.86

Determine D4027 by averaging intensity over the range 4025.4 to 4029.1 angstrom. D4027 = 14.1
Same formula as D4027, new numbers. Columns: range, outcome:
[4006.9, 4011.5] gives 13.8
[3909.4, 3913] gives 10.7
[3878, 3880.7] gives 7.55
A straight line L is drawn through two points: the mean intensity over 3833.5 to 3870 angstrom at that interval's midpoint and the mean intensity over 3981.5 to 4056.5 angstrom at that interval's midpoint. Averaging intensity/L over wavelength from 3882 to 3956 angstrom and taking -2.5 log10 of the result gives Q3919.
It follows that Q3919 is 0.19 mag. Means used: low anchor 7.62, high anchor 13.5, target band 8.34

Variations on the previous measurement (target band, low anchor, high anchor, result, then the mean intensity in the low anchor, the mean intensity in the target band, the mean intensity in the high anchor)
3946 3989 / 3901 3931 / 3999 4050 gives 0.232 mag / 8.82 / 8.99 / 13.7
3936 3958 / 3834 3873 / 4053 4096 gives 0.209 mag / 7.63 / 8.55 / 14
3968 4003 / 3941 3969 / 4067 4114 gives -0.134 mag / 8.25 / 11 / 14.2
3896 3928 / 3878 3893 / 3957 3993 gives -0.131 mag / 8.02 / 9.38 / 9.06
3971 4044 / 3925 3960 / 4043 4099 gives -0.197 mag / 7.35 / 12.8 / 14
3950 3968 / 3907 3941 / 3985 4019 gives 0.196 mag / 7.36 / 8.31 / 13.4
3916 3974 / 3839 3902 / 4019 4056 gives 0.437 mag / 8.23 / 7.11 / 13.7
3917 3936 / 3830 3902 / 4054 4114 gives 0.449 mag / 7.89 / 6.3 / 14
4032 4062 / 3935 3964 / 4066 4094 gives -0.075 mag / 8.26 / 13.6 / 14.2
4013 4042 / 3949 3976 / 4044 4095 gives -0.202 mag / 7.61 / 13.8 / 13.9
